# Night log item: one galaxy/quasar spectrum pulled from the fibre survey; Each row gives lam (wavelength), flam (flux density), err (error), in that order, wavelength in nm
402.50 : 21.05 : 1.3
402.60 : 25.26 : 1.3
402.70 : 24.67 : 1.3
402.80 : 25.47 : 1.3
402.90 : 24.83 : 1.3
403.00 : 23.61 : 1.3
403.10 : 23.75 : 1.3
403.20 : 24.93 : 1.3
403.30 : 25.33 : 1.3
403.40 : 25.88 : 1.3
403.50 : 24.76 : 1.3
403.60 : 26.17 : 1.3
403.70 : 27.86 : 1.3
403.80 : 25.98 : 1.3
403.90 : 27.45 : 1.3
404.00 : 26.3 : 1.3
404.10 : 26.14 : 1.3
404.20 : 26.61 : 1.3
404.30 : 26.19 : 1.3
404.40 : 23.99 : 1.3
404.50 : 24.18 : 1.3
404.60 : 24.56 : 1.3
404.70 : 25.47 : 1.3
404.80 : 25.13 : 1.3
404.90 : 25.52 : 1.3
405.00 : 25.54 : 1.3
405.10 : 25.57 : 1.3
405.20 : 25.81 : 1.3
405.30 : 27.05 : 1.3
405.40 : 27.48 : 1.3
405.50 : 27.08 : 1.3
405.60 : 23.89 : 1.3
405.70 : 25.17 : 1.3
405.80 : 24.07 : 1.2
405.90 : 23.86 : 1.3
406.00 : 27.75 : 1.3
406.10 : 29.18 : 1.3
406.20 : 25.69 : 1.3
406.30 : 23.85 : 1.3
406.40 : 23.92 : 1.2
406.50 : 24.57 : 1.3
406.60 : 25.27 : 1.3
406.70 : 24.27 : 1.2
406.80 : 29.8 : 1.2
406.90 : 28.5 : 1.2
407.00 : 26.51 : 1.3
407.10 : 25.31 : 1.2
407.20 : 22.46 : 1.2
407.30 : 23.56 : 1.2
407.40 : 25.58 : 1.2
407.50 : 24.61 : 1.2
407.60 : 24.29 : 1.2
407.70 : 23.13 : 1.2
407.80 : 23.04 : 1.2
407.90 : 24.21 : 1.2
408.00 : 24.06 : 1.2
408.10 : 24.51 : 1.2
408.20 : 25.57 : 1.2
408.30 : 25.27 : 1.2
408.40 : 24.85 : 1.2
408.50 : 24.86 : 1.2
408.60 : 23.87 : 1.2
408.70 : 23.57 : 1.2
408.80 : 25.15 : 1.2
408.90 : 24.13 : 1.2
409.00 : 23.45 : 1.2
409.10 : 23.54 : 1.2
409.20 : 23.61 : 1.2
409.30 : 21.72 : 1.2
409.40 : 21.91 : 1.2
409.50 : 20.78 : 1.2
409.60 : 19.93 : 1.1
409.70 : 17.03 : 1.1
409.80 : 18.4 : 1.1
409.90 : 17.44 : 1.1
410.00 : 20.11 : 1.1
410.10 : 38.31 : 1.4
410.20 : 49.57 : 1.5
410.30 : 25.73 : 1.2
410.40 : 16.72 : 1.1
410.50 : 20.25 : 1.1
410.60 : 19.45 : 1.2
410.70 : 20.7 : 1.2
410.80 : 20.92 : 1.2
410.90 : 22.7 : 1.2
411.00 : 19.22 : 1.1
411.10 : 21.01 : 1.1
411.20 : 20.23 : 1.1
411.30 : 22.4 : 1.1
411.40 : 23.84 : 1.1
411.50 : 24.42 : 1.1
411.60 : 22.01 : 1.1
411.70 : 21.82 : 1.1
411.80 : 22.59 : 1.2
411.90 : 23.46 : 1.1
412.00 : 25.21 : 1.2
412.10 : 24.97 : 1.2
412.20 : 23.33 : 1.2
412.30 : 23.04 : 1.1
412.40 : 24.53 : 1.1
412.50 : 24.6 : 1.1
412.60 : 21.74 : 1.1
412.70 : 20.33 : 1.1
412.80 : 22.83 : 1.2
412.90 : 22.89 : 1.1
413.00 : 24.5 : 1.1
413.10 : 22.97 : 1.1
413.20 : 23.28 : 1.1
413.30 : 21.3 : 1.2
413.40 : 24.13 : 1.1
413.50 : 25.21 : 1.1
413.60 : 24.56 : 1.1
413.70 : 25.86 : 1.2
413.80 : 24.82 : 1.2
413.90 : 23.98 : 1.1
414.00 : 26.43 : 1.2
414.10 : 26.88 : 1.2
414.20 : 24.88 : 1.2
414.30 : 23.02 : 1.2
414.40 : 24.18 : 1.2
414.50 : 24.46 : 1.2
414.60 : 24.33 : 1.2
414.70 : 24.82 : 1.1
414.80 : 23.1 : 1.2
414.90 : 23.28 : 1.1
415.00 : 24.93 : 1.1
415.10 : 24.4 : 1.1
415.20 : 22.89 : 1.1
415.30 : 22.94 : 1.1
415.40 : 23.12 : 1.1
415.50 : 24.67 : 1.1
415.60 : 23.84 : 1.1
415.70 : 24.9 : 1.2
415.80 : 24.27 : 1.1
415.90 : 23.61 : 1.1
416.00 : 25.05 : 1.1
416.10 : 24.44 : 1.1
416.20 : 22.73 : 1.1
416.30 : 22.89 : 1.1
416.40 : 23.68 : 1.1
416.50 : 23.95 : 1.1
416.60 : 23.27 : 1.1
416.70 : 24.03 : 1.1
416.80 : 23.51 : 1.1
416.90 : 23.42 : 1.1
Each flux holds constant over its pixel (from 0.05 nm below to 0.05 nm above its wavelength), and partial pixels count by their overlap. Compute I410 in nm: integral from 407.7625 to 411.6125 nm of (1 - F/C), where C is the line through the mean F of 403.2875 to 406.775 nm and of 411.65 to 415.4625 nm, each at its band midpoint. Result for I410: 0.21 nm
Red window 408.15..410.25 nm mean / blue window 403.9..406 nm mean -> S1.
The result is 1.0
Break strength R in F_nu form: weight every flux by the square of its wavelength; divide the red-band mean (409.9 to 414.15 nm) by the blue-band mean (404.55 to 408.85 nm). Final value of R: 1.0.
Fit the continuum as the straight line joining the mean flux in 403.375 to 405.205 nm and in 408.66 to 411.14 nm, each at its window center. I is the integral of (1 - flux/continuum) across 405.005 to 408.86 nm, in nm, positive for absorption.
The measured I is -0.12 nm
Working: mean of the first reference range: 25.7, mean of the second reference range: 23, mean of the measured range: 25.2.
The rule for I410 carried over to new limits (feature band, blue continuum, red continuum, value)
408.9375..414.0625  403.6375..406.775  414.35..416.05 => 0.30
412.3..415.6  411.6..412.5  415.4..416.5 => -0.02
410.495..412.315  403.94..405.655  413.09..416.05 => 0.18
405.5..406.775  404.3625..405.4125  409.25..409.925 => -0.07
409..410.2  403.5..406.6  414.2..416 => 0.08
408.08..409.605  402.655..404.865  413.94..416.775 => 0.07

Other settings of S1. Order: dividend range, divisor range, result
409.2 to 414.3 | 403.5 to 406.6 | 0.91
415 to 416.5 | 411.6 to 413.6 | 1.02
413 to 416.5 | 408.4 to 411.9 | 1.05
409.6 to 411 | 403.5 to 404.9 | 0.91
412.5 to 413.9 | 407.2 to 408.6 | 0.96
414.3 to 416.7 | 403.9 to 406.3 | 0.93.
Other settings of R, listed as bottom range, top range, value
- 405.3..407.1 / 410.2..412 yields 0.89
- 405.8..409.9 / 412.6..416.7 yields 1.03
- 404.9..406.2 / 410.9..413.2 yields 0.91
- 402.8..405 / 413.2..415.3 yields 1.00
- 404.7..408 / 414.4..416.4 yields 0.99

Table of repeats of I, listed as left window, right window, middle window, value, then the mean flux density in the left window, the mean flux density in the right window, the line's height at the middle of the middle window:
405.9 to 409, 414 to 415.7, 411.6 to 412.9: 0.071 nm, 25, 24.2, 24.5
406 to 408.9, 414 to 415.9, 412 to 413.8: 0.060 nm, 25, 24.2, 24.4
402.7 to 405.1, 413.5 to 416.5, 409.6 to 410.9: 0.065 nm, 25.4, 24.3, 24.8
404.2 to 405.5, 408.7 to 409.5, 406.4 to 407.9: -0.041 nm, 25.6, 23.2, 24.3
